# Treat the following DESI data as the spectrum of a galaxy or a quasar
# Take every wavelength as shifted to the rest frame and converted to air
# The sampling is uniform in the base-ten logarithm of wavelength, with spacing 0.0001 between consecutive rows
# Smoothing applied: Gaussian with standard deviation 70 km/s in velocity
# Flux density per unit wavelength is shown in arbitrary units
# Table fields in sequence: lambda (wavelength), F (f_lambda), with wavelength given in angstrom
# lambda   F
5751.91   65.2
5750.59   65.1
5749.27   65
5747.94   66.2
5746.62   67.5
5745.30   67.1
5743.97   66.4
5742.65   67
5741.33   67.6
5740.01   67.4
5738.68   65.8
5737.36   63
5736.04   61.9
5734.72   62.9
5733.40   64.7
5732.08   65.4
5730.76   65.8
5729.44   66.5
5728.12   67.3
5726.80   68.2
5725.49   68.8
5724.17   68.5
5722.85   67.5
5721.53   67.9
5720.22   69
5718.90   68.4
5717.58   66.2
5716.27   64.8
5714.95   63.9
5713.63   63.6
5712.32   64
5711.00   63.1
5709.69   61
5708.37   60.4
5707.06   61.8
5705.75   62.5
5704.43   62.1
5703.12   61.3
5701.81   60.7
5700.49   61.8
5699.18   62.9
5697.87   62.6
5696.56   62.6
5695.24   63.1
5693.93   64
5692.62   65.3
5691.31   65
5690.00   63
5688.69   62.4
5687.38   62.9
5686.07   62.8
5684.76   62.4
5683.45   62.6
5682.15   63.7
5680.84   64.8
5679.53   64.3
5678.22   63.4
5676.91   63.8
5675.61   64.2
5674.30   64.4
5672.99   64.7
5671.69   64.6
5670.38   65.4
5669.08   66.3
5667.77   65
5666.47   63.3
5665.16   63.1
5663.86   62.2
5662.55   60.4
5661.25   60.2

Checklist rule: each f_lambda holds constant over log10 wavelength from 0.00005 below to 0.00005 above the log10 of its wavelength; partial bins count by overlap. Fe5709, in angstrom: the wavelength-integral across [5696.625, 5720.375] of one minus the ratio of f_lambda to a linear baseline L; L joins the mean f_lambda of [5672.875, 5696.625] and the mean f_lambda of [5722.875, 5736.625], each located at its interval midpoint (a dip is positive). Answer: 0.6 angstrom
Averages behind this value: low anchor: 63.6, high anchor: 66.1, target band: 63.2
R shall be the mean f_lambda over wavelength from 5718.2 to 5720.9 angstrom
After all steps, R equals 68.7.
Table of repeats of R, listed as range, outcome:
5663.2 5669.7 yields 63.9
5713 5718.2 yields 64.6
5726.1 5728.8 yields 67.9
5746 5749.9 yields 66.2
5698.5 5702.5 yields 61.8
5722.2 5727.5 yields 68.3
